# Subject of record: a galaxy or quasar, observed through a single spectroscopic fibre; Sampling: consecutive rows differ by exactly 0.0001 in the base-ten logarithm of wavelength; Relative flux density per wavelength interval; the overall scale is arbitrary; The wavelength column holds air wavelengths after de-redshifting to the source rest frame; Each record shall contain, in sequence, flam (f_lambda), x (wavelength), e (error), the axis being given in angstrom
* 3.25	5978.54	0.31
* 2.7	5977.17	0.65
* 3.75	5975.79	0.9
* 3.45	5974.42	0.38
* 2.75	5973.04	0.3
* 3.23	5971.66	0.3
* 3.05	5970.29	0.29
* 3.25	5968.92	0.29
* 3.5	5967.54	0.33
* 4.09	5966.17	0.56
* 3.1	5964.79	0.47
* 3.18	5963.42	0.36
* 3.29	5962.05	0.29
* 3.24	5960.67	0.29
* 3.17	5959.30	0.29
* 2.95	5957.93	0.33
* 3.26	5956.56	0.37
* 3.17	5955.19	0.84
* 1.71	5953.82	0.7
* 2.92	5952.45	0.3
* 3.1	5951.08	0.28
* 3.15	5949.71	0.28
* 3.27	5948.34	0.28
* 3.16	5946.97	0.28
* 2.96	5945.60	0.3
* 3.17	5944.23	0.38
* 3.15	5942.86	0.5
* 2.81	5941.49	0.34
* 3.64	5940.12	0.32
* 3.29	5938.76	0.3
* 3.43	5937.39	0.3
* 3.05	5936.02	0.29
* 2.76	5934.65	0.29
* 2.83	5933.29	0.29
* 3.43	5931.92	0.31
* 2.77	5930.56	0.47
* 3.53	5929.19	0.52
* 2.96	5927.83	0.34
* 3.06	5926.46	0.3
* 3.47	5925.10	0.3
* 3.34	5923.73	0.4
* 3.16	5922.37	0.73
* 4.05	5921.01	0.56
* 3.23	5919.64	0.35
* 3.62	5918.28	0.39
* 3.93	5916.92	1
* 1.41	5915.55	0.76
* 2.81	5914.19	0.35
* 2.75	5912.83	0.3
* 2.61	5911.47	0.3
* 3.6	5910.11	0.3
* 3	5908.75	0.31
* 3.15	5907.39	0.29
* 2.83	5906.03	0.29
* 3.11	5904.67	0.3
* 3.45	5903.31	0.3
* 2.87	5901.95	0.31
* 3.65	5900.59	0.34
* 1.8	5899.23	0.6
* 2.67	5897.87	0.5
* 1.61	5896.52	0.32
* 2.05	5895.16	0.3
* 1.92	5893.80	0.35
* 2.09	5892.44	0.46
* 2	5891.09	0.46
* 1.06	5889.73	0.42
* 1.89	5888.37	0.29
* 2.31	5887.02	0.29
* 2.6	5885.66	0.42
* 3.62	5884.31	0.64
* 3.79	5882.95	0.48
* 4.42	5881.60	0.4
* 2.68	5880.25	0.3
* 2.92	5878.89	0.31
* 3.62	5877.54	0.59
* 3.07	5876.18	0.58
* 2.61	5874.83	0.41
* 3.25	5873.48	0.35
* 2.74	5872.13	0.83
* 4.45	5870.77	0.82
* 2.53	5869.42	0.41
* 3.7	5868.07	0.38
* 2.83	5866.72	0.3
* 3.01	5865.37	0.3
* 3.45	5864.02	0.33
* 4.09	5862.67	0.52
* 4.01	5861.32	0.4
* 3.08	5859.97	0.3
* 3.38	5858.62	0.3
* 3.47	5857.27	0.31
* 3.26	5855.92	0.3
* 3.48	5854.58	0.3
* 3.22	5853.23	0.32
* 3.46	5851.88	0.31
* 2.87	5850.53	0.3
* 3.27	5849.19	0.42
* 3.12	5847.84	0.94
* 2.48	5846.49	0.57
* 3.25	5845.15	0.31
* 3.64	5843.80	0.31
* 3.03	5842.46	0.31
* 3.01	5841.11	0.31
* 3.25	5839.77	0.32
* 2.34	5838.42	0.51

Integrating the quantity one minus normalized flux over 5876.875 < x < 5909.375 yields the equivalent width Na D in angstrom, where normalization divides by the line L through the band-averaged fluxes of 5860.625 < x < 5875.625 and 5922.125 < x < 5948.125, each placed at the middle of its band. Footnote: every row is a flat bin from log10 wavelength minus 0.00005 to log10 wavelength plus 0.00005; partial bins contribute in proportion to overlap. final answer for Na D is 5.5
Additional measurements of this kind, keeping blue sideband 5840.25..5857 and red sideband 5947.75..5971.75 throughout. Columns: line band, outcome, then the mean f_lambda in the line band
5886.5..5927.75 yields 5.3 angstrom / 2.76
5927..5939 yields 0.2 angstrom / 3.11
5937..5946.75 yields -0.1 angstrom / 3.2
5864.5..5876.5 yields 0.1 angstrom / 3.14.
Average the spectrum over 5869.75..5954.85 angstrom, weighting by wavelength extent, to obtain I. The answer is 2.96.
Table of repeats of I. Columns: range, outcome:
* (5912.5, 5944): 3.16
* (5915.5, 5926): 3.38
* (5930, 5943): 3.12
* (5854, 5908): 2.96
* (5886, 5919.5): 2.6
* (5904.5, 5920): 3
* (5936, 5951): 3.19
